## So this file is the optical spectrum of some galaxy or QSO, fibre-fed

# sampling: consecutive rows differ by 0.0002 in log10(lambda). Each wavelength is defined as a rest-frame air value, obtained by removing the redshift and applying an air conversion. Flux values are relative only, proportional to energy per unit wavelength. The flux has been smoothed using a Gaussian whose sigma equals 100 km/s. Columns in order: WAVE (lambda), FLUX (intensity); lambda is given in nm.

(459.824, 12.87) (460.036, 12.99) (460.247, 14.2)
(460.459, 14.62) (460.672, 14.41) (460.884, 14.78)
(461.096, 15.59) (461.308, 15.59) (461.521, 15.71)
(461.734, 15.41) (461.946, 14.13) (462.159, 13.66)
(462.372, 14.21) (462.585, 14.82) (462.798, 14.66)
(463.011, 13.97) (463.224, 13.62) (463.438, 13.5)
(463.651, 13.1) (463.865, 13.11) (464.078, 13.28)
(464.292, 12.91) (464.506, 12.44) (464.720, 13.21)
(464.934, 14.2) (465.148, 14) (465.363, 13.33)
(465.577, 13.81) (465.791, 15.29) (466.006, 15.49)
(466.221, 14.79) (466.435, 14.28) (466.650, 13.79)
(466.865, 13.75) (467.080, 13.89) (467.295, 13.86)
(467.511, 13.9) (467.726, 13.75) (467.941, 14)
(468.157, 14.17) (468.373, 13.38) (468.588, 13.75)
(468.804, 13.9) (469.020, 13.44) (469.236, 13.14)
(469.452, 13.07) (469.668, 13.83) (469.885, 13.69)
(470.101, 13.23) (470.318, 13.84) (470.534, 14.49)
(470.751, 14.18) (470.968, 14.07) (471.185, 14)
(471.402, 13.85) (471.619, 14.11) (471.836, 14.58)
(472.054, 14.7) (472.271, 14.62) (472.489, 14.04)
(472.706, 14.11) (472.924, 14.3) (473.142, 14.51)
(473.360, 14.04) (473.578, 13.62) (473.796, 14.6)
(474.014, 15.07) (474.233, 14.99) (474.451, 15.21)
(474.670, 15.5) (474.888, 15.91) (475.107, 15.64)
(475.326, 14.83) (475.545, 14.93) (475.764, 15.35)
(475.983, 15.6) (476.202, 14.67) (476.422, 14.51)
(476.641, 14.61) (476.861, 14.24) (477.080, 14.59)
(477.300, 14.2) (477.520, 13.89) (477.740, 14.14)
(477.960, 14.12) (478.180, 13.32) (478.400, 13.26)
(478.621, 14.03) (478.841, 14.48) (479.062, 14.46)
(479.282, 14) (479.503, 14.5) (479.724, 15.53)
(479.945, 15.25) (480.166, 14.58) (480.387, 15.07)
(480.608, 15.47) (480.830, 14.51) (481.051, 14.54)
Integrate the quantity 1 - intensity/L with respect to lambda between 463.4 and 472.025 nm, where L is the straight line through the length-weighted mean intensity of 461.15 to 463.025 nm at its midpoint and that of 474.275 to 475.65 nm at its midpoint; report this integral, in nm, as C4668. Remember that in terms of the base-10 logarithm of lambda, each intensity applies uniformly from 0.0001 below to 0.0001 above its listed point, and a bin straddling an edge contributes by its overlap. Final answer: 0.68 nm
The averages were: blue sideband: 14.7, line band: 13.8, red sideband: 15.3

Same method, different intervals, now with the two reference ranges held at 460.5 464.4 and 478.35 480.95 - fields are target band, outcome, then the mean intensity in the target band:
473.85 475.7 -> -0.09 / 15.2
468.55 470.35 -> 0.11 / 13.5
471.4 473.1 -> 0.02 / 14.3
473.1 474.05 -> 0.01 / 14.3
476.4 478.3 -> 0.05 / 14.2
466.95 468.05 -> 0.04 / 13.9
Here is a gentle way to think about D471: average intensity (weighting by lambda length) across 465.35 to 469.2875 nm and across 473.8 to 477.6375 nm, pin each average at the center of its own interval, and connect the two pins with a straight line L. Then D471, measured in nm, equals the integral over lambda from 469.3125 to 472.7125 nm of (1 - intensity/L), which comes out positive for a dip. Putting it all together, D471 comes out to 0.09 nm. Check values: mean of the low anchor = 14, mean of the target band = 14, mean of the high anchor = 14.9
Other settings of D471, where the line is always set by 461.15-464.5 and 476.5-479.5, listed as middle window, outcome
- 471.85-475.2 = -0.14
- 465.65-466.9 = -0.04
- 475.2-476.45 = -0.08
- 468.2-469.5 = 0.06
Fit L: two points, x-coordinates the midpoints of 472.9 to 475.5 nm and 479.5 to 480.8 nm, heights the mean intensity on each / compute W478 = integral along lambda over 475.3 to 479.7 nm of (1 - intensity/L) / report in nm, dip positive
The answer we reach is 0.171 nm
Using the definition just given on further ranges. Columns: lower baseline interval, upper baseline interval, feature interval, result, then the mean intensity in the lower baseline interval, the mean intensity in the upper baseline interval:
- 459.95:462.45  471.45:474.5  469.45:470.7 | 0.06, 14.6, 14.4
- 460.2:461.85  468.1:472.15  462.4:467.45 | 0.23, 15.1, 13.9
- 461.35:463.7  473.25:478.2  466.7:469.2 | 0.12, 14.3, 14.7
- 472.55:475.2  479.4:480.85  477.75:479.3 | 0.10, 14.8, 15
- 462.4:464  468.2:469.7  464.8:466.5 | -0.08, 13.8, 13.5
